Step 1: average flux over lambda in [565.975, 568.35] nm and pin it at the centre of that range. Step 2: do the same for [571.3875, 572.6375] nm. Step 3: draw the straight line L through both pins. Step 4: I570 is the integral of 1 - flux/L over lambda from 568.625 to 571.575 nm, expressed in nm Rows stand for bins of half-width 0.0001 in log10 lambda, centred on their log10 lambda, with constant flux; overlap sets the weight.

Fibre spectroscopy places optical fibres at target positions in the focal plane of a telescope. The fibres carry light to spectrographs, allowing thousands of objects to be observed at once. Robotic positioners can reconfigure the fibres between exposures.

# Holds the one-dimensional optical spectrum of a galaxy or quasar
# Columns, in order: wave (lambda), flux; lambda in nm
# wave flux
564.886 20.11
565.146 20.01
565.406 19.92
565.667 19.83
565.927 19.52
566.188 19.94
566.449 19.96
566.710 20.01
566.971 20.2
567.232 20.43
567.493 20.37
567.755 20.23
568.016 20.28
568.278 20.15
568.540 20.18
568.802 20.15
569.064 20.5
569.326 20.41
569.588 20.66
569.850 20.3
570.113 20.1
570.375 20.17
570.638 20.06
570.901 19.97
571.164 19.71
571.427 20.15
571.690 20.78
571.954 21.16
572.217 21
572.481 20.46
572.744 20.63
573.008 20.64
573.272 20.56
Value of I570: 0.04 nm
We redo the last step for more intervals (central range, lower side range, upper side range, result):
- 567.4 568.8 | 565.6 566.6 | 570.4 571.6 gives -0.02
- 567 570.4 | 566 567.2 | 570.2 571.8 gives -0.04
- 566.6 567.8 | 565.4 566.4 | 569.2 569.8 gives -0.01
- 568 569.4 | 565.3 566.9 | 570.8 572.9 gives -0.01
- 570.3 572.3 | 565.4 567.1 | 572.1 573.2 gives 0.01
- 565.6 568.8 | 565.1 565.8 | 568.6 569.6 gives 0.01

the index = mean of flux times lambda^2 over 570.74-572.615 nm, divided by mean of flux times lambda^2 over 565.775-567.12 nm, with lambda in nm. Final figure 1.0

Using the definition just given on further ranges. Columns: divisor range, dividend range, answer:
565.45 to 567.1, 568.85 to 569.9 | 1.04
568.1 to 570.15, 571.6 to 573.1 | 1.03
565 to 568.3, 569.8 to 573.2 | 1.03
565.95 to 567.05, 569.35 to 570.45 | 1.03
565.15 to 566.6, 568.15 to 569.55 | 1.03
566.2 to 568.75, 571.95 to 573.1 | 1.05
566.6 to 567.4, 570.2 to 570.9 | 1.01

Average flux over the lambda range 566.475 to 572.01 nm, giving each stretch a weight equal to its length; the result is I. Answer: 20.3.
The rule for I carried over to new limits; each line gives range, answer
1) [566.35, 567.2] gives 20.1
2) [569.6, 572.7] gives 20.4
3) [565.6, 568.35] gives 20.1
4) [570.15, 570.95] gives 20.1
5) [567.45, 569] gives 20.2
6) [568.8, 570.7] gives 20.3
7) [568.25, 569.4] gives 20.3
